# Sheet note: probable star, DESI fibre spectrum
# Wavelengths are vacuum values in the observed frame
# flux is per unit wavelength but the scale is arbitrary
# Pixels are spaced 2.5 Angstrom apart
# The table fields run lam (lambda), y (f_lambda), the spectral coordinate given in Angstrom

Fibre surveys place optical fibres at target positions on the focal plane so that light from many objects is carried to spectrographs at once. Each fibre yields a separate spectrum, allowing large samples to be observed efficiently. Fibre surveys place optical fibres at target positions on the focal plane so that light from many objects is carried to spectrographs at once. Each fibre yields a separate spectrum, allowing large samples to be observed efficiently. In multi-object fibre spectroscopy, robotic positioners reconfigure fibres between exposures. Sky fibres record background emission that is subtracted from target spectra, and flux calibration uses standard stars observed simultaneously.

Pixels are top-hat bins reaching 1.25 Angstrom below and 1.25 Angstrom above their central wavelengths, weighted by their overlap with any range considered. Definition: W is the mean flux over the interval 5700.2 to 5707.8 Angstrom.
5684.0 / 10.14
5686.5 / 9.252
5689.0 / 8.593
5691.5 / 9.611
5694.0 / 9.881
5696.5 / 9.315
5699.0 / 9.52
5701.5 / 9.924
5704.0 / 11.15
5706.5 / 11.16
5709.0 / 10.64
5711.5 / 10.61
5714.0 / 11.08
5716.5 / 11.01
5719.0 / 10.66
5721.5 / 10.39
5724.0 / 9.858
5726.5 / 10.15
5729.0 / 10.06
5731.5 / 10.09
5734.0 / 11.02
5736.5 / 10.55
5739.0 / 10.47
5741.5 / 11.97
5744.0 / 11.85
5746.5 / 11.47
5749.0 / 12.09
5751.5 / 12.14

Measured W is 10.7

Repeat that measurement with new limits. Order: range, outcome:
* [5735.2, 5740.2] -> 10.5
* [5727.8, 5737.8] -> 10.4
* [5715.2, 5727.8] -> 10.4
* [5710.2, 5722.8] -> 10.7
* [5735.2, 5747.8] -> 11.3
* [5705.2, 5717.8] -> 10.9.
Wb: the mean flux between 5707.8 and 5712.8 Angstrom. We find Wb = 10.6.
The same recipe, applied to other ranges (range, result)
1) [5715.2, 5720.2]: 10.8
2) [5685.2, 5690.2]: 8.94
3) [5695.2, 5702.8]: 9.6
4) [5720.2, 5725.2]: 10.1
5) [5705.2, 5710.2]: 10.9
